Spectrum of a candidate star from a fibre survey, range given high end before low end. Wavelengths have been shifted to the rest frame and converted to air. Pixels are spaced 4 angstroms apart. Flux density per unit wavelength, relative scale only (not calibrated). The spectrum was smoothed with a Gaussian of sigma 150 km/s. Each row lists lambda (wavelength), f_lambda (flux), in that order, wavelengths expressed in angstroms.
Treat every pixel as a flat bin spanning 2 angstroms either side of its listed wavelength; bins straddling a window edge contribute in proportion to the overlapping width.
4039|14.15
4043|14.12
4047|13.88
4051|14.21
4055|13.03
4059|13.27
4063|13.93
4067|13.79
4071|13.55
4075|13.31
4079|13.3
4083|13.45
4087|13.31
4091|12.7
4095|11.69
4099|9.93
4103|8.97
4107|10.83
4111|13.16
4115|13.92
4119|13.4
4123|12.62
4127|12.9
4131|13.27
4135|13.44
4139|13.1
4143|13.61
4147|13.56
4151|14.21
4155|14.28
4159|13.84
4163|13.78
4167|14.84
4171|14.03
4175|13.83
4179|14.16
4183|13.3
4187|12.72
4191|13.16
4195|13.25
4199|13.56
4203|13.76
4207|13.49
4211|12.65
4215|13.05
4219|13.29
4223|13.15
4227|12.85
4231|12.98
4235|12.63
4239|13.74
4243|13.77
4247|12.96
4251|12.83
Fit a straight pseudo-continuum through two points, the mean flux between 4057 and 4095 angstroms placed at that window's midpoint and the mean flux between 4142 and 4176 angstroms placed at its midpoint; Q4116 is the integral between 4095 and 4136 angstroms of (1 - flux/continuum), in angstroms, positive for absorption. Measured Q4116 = 4.4 angstroms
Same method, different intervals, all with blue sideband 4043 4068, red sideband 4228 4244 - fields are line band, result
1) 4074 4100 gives 2.0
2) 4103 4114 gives 1.6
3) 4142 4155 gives -0.4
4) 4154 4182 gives -1.4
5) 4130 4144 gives 0.2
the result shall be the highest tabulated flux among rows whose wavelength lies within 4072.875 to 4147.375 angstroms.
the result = 13.92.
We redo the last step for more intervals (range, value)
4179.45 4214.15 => 13.76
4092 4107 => 11.69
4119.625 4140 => 13.44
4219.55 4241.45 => 13.74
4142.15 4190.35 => 14.84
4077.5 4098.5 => 13.45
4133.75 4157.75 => 14.28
